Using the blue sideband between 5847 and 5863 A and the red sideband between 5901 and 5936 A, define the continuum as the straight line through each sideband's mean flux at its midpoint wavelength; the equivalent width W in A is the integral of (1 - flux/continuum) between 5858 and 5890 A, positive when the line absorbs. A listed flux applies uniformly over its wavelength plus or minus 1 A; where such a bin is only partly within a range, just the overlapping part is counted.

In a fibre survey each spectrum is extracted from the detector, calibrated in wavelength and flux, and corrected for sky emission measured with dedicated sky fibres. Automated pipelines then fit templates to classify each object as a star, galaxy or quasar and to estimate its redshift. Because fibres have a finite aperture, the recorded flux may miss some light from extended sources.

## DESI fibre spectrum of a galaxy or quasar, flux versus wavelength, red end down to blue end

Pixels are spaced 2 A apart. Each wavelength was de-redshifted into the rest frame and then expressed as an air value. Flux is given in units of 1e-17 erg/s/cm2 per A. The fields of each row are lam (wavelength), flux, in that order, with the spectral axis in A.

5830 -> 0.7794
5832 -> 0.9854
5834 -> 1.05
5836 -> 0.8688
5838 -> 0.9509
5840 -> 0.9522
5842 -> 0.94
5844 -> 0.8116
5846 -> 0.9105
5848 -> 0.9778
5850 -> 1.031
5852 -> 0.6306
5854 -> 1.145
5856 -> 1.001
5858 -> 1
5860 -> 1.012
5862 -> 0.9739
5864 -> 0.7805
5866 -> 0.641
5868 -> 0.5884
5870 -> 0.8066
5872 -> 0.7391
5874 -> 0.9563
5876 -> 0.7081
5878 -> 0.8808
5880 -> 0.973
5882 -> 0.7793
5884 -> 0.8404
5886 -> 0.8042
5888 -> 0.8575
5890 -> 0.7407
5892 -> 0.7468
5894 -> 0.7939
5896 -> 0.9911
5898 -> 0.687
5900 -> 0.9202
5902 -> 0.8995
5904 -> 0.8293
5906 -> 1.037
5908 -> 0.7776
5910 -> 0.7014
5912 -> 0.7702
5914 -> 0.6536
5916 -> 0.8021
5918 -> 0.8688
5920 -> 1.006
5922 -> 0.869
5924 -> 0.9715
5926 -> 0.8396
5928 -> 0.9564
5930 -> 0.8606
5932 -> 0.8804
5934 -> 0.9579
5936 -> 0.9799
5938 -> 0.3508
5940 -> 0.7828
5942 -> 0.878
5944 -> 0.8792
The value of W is 3.9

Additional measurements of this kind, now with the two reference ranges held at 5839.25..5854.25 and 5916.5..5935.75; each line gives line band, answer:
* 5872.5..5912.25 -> 3.4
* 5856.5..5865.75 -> -0.1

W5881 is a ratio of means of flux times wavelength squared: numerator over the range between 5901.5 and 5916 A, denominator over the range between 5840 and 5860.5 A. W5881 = 0.9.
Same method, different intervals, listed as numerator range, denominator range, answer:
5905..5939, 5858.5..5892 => 1.04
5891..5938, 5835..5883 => 0.99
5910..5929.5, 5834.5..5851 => 0.94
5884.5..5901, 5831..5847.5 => 0.89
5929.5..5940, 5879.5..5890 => 0.98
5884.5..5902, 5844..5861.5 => 0.87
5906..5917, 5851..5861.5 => 0.82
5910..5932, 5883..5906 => 1.03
